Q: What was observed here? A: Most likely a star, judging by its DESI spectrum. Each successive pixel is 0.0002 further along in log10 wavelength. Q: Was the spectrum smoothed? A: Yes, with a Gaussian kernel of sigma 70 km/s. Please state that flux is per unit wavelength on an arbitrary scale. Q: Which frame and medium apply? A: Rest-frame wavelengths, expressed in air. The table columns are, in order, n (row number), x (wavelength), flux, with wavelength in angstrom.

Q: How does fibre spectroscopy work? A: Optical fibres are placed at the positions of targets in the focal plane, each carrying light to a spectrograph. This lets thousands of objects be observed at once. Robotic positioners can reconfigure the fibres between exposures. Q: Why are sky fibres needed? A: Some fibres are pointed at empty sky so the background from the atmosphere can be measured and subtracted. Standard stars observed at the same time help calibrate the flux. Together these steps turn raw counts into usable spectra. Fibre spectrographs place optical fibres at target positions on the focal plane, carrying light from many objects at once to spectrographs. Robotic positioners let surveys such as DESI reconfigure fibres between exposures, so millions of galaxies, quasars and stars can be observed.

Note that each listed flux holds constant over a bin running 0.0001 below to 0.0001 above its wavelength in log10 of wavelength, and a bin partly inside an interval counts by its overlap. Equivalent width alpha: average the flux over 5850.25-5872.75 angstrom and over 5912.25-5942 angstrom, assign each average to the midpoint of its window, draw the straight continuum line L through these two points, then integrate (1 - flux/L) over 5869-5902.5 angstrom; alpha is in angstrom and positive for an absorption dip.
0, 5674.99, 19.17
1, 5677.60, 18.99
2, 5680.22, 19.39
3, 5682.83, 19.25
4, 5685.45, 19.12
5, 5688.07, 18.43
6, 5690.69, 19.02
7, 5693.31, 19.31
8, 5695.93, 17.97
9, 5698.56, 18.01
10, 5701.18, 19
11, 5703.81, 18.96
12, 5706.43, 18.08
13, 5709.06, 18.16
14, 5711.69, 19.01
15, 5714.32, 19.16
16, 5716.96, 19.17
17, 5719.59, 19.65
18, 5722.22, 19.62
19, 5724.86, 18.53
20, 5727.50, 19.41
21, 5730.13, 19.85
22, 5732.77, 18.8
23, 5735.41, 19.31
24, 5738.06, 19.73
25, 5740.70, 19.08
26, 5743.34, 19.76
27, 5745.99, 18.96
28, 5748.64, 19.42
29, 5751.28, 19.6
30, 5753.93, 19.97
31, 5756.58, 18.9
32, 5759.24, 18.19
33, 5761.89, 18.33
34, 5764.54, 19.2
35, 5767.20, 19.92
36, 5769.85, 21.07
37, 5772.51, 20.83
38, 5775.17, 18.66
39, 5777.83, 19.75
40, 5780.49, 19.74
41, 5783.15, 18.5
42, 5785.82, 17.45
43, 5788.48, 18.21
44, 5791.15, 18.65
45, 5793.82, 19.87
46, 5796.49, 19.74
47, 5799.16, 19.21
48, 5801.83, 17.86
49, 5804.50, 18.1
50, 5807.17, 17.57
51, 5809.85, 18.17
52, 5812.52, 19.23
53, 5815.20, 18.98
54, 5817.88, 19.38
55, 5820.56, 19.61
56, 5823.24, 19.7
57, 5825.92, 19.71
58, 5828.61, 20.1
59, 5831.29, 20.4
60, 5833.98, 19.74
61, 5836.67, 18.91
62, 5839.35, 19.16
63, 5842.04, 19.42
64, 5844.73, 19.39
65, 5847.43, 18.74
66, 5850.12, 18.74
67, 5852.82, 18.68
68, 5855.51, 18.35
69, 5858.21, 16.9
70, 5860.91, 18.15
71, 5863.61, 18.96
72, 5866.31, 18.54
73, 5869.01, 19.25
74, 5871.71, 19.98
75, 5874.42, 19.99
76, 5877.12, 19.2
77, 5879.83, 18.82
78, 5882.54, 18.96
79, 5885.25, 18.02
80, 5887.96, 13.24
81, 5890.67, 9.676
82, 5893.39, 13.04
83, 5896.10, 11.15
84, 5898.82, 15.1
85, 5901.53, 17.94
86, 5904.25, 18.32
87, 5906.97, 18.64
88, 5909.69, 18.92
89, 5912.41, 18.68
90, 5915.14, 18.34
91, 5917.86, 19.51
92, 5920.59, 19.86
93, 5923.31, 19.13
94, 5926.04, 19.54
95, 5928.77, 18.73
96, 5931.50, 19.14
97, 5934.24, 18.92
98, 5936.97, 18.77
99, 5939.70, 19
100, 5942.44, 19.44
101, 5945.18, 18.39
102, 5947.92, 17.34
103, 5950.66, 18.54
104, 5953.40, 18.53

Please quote 4.3 angstrom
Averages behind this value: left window 18.6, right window 19.1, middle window 16.4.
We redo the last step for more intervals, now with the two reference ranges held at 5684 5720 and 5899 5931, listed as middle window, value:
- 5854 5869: 0.4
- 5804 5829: -0.4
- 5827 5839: -0.6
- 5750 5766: -0.2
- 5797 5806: 0.1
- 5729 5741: -0.4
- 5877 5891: 1.6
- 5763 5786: -1.0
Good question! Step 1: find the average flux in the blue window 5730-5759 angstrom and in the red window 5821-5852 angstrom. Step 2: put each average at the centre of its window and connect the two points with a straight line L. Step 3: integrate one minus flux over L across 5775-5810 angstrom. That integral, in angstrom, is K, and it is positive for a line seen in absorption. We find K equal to 1.3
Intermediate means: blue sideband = 19.3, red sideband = 19.4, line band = 18.7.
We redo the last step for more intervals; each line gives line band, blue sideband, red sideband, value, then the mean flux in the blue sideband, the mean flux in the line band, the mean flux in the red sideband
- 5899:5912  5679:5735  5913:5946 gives 0.6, 19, 18.2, 19.1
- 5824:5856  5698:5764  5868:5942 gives -1.8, 19.1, 19.3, 17.8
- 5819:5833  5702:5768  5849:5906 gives -1.6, 19.1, 19.9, 17.2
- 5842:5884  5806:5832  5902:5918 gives 0.2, 19.3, 18.9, 18.6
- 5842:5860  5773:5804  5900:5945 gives 0.4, 18.9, 18.5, 18.9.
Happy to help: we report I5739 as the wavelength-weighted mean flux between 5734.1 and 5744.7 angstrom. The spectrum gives 19.5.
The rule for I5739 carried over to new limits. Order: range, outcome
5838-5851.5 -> 19.1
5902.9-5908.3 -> 18.5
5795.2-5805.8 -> 18.7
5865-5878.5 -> 19.4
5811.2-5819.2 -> 19.2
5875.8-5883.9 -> 19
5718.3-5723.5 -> 19.7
